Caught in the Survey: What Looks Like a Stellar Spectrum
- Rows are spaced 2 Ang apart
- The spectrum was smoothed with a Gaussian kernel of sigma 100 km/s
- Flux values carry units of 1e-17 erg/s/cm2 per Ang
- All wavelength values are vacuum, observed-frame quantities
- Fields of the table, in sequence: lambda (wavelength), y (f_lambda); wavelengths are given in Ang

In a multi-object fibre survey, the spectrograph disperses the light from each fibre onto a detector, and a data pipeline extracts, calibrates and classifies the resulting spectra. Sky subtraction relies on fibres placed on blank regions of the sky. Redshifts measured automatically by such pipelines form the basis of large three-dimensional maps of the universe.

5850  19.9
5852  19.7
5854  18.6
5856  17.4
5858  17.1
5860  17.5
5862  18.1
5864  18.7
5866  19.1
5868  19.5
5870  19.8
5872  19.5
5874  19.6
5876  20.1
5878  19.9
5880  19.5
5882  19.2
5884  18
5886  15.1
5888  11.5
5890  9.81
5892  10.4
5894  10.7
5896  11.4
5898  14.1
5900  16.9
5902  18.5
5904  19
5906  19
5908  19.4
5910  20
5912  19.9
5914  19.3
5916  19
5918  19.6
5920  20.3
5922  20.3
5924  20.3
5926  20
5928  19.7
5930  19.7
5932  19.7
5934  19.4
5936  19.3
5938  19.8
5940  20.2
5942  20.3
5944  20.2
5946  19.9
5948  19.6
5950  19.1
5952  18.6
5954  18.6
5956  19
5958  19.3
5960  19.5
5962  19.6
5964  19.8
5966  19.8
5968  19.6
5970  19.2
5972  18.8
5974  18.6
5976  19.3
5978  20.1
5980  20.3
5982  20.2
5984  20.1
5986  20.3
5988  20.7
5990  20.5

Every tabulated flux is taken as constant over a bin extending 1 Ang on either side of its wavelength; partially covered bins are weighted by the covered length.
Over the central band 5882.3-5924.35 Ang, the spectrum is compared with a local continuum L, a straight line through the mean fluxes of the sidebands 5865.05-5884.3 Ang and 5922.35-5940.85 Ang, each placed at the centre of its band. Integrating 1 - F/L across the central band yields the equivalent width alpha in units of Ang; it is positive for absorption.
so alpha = 6.2 Ang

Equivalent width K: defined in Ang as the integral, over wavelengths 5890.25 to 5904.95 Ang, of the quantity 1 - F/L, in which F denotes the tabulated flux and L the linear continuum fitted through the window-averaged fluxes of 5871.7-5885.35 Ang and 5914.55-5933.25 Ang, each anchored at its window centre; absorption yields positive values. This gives 4.0 Ang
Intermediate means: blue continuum 19.3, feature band 14.2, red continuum 19.8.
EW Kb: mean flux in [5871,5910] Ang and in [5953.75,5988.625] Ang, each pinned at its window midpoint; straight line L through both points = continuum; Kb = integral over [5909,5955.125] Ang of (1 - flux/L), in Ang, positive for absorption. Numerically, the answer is -4.1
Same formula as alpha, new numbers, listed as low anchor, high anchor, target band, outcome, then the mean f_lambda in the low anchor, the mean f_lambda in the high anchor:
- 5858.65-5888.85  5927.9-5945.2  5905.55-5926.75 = -0.4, 18.4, 19.8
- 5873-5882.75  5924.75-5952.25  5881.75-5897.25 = 5.3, 19.7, 19.7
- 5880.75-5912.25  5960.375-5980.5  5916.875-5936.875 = -3.0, 15.7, 19.5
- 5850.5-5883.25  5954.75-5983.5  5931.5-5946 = -0.4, 19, 19.5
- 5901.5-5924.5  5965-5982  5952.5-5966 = 0.1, 19.6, 19.5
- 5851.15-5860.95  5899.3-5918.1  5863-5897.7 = 3.7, 18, 19.1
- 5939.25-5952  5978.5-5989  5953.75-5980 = 0.9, 19.8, 20.3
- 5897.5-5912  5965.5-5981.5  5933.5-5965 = -0.7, 18.4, 19.5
